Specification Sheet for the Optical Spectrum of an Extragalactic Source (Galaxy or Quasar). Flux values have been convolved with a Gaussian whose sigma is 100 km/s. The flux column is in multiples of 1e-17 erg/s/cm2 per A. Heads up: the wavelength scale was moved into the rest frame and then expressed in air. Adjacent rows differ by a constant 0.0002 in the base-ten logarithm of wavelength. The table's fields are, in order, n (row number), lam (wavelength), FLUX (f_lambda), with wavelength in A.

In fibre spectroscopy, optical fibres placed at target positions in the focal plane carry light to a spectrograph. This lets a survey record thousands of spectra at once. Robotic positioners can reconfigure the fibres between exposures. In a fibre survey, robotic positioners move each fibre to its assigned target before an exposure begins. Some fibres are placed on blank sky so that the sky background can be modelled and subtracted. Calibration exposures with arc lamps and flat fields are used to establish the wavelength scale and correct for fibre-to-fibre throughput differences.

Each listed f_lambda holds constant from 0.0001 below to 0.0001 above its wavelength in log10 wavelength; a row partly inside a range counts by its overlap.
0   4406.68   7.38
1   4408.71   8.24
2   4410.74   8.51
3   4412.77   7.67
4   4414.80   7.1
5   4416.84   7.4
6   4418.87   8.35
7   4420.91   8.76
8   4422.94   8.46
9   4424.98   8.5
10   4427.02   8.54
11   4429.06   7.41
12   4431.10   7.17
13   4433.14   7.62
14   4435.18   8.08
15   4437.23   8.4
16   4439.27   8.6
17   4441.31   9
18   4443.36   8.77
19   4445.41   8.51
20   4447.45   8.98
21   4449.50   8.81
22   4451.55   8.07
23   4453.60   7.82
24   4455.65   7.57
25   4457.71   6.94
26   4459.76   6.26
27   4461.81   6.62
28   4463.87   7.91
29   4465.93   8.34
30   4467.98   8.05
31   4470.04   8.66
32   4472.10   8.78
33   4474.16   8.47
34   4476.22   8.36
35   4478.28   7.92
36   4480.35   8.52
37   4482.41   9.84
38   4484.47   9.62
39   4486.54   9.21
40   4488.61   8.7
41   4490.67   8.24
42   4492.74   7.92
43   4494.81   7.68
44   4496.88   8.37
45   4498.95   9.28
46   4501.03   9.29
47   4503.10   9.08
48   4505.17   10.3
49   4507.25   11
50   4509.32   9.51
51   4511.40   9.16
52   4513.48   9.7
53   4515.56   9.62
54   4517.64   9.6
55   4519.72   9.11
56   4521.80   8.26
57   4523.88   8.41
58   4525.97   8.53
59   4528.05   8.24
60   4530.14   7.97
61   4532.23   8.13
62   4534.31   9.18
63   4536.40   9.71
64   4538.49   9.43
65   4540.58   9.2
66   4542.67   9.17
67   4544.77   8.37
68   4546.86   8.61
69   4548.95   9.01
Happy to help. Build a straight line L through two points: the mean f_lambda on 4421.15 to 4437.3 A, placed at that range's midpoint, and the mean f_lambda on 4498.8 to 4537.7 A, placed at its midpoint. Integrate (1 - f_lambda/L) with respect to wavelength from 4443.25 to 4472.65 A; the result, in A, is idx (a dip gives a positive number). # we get 1.5 A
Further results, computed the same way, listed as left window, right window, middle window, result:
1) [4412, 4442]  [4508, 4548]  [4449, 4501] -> 1.5 A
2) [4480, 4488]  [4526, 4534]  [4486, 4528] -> -1.1 A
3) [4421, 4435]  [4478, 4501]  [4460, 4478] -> 0.9 A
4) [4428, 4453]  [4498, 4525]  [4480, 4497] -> 0.6 A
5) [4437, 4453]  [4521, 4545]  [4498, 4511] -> -1.5 A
